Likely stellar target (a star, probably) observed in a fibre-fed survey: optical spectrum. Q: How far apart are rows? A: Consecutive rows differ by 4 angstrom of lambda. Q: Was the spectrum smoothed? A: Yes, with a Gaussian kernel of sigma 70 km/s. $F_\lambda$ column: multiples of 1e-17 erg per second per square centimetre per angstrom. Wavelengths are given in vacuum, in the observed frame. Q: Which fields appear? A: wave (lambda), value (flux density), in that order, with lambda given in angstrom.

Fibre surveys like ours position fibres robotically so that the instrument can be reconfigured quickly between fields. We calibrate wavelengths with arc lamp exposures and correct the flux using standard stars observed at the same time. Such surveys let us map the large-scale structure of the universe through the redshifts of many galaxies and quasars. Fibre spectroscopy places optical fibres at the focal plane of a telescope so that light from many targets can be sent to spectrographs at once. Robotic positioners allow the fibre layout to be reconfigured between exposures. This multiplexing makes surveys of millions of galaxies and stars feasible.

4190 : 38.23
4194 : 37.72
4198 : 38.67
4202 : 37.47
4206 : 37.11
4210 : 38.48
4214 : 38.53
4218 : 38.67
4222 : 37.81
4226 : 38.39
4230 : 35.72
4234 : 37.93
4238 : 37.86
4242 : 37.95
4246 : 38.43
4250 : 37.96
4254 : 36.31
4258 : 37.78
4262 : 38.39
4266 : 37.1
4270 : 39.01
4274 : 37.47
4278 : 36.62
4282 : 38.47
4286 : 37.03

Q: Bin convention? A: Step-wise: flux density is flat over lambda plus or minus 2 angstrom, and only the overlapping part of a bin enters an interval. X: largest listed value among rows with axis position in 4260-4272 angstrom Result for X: 39.01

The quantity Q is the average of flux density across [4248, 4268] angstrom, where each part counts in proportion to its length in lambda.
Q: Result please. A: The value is 37.5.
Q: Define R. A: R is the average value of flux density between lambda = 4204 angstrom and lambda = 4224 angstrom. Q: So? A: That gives 38.1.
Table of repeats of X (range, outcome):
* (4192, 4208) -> 38.67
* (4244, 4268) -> 38.43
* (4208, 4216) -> 38.53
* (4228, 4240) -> 37.93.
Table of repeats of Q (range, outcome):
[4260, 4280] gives 37.7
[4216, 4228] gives 38.3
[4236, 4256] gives 37.7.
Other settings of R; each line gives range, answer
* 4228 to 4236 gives 36.8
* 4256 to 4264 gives 38.1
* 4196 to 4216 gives 38.1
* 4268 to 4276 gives 38.2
